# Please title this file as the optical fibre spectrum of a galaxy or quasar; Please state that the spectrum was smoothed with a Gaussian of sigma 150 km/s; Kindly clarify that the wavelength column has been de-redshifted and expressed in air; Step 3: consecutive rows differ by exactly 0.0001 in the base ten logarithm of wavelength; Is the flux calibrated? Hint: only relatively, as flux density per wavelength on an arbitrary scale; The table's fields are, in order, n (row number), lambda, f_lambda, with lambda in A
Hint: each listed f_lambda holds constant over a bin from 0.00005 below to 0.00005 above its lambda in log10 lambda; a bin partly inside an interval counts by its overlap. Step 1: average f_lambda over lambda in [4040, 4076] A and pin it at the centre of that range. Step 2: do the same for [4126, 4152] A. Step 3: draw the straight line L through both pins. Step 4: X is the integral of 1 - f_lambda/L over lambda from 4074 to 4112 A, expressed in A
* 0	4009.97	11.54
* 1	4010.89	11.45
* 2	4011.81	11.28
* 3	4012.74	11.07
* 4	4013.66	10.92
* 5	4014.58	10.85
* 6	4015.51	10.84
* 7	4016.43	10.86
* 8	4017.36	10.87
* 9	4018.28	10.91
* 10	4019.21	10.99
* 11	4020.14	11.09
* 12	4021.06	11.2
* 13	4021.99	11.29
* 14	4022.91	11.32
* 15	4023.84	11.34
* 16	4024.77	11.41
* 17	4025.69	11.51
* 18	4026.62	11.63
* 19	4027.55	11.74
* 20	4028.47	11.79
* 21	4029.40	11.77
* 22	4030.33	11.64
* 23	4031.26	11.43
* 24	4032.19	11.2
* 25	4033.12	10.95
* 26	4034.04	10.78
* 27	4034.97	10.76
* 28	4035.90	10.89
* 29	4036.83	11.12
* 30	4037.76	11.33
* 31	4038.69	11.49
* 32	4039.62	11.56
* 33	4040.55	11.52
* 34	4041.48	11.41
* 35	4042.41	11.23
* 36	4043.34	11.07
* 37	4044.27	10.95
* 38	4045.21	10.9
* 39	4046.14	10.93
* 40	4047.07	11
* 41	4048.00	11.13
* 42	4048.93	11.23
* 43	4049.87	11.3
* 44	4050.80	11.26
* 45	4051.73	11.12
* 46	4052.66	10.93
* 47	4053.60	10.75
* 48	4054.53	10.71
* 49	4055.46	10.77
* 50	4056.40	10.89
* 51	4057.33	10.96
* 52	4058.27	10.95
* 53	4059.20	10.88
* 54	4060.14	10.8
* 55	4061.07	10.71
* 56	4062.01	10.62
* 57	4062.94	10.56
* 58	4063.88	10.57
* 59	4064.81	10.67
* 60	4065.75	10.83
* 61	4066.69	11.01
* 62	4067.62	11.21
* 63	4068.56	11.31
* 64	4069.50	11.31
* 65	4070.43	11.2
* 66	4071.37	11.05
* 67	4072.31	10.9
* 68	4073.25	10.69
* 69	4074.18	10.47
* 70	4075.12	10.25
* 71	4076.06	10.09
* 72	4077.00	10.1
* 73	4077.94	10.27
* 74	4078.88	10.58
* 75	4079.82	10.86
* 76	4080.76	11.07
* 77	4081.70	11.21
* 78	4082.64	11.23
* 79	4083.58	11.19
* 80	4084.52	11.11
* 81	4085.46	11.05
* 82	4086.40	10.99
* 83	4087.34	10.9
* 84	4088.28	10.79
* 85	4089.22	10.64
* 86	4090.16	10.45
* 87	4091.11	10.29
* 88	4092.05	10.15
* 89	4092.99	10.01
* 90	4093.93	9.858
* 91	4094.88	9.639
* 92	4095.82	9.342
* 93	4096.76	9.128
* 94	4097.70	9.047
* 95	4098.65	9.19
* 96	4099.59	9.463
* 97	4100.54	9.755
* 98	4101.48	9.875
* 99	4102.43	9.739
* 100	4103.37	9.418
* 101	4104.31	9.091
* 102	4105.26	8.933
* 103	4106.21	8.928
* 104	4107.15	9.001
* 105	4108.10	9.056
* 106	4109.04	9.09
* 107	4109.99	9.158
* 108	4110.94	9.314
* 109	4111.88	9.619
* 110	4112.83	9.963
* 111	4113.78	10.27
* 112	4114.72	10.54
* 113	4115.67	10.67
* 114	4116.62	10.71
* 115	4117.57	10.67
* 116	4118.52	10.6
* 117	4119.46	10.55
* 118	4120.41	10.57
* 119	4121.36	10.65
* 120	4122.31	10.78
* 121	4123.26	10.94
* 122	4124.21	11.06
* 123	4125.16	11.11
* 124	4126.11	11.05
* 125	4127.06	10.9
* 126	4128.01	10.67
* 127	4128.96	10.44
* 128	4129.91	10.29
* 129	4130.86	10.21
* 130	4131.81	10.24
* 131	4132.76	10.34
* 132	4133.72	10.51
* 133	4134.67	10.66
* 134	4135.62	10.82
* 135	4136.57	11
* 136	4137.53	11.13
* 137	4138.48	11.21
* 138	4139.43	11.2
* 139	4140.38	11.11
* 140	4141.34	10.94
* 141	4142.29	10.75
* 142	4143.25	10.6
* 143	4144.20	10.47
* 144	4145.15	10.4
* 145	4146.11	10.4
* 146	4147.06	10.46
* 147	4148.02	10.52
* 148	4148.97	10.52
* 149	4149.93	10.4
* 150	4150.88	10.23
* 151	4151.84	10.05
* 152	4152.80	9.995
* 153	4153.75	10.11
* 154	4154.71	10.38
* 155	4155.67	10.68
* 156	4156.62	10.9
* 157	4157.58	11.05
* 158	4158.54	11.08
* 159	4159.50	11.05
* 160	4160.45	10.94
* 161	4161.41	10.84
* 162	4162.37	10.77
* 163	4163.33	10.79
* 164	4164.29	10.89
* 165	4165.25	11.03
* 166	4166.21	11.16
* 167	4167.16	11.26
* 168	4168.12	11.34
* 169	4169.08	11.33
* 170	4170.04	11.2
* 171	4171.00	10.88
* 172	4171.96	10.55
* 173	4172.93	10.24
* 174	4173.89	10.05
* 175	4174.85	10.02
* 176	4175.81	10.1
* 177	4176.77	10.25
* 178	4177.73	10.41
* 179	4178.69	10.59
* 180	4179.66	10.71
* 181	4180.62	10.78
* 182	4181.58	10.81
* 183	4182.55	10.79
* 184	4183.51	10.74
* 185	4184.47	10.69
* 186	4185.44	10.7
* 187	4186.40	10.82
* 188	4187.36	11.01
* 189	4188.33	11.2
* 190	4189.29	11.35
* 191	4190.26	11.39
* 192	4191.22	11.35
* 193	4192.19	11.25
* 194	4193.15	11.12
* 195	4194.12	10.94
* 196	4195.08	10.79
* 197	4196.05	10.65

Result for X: 2.8 A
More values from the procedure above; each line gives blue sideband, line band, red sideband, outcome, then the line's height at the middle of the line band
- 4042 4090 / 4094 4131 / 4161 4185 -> 2.8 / 10.8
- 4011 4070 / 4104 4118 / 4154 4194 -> 1.6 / 11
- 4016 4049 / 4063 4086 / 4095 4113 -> -1.7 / 10.1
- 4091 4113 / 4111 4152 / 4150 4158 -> -2.5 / 10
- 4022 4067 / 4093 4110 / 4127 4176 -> 2.4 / 10.9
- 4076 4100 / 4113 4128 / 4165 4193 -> -0.3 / 10.5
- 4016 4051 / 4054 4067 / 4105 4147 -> 0.3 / 11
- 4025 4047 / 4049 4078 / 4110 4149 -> 0.7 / 11.1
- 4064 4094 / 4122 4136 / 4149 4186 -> 0.1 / 10.7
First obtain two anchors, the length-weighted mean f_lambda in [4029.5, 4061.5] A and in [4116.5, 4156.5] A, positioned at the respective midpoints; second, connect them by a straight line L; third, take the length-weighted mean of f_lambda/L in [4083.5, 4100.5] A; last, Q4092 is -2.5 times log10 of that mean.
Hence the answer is 0.07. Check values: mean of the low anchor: 11.1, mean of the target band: 10.1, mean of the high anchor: 10.6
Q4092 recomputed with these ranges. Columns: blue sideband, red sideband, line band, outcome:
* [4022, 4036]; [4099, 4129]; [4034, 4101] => 0.006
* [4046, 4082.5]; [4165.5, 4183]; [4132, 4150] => 0.004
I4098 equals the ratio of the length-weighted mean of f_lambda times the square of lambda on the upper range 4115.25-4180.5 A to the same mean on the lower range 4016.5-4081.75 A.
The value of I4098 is 1.0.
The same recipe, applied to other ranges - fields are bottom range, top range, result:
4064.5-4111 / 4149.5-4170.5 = 1.09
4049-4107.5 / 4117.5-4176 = 1.06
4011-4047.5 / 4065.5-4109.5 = 0.94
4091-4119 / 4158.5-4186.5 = 1.15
